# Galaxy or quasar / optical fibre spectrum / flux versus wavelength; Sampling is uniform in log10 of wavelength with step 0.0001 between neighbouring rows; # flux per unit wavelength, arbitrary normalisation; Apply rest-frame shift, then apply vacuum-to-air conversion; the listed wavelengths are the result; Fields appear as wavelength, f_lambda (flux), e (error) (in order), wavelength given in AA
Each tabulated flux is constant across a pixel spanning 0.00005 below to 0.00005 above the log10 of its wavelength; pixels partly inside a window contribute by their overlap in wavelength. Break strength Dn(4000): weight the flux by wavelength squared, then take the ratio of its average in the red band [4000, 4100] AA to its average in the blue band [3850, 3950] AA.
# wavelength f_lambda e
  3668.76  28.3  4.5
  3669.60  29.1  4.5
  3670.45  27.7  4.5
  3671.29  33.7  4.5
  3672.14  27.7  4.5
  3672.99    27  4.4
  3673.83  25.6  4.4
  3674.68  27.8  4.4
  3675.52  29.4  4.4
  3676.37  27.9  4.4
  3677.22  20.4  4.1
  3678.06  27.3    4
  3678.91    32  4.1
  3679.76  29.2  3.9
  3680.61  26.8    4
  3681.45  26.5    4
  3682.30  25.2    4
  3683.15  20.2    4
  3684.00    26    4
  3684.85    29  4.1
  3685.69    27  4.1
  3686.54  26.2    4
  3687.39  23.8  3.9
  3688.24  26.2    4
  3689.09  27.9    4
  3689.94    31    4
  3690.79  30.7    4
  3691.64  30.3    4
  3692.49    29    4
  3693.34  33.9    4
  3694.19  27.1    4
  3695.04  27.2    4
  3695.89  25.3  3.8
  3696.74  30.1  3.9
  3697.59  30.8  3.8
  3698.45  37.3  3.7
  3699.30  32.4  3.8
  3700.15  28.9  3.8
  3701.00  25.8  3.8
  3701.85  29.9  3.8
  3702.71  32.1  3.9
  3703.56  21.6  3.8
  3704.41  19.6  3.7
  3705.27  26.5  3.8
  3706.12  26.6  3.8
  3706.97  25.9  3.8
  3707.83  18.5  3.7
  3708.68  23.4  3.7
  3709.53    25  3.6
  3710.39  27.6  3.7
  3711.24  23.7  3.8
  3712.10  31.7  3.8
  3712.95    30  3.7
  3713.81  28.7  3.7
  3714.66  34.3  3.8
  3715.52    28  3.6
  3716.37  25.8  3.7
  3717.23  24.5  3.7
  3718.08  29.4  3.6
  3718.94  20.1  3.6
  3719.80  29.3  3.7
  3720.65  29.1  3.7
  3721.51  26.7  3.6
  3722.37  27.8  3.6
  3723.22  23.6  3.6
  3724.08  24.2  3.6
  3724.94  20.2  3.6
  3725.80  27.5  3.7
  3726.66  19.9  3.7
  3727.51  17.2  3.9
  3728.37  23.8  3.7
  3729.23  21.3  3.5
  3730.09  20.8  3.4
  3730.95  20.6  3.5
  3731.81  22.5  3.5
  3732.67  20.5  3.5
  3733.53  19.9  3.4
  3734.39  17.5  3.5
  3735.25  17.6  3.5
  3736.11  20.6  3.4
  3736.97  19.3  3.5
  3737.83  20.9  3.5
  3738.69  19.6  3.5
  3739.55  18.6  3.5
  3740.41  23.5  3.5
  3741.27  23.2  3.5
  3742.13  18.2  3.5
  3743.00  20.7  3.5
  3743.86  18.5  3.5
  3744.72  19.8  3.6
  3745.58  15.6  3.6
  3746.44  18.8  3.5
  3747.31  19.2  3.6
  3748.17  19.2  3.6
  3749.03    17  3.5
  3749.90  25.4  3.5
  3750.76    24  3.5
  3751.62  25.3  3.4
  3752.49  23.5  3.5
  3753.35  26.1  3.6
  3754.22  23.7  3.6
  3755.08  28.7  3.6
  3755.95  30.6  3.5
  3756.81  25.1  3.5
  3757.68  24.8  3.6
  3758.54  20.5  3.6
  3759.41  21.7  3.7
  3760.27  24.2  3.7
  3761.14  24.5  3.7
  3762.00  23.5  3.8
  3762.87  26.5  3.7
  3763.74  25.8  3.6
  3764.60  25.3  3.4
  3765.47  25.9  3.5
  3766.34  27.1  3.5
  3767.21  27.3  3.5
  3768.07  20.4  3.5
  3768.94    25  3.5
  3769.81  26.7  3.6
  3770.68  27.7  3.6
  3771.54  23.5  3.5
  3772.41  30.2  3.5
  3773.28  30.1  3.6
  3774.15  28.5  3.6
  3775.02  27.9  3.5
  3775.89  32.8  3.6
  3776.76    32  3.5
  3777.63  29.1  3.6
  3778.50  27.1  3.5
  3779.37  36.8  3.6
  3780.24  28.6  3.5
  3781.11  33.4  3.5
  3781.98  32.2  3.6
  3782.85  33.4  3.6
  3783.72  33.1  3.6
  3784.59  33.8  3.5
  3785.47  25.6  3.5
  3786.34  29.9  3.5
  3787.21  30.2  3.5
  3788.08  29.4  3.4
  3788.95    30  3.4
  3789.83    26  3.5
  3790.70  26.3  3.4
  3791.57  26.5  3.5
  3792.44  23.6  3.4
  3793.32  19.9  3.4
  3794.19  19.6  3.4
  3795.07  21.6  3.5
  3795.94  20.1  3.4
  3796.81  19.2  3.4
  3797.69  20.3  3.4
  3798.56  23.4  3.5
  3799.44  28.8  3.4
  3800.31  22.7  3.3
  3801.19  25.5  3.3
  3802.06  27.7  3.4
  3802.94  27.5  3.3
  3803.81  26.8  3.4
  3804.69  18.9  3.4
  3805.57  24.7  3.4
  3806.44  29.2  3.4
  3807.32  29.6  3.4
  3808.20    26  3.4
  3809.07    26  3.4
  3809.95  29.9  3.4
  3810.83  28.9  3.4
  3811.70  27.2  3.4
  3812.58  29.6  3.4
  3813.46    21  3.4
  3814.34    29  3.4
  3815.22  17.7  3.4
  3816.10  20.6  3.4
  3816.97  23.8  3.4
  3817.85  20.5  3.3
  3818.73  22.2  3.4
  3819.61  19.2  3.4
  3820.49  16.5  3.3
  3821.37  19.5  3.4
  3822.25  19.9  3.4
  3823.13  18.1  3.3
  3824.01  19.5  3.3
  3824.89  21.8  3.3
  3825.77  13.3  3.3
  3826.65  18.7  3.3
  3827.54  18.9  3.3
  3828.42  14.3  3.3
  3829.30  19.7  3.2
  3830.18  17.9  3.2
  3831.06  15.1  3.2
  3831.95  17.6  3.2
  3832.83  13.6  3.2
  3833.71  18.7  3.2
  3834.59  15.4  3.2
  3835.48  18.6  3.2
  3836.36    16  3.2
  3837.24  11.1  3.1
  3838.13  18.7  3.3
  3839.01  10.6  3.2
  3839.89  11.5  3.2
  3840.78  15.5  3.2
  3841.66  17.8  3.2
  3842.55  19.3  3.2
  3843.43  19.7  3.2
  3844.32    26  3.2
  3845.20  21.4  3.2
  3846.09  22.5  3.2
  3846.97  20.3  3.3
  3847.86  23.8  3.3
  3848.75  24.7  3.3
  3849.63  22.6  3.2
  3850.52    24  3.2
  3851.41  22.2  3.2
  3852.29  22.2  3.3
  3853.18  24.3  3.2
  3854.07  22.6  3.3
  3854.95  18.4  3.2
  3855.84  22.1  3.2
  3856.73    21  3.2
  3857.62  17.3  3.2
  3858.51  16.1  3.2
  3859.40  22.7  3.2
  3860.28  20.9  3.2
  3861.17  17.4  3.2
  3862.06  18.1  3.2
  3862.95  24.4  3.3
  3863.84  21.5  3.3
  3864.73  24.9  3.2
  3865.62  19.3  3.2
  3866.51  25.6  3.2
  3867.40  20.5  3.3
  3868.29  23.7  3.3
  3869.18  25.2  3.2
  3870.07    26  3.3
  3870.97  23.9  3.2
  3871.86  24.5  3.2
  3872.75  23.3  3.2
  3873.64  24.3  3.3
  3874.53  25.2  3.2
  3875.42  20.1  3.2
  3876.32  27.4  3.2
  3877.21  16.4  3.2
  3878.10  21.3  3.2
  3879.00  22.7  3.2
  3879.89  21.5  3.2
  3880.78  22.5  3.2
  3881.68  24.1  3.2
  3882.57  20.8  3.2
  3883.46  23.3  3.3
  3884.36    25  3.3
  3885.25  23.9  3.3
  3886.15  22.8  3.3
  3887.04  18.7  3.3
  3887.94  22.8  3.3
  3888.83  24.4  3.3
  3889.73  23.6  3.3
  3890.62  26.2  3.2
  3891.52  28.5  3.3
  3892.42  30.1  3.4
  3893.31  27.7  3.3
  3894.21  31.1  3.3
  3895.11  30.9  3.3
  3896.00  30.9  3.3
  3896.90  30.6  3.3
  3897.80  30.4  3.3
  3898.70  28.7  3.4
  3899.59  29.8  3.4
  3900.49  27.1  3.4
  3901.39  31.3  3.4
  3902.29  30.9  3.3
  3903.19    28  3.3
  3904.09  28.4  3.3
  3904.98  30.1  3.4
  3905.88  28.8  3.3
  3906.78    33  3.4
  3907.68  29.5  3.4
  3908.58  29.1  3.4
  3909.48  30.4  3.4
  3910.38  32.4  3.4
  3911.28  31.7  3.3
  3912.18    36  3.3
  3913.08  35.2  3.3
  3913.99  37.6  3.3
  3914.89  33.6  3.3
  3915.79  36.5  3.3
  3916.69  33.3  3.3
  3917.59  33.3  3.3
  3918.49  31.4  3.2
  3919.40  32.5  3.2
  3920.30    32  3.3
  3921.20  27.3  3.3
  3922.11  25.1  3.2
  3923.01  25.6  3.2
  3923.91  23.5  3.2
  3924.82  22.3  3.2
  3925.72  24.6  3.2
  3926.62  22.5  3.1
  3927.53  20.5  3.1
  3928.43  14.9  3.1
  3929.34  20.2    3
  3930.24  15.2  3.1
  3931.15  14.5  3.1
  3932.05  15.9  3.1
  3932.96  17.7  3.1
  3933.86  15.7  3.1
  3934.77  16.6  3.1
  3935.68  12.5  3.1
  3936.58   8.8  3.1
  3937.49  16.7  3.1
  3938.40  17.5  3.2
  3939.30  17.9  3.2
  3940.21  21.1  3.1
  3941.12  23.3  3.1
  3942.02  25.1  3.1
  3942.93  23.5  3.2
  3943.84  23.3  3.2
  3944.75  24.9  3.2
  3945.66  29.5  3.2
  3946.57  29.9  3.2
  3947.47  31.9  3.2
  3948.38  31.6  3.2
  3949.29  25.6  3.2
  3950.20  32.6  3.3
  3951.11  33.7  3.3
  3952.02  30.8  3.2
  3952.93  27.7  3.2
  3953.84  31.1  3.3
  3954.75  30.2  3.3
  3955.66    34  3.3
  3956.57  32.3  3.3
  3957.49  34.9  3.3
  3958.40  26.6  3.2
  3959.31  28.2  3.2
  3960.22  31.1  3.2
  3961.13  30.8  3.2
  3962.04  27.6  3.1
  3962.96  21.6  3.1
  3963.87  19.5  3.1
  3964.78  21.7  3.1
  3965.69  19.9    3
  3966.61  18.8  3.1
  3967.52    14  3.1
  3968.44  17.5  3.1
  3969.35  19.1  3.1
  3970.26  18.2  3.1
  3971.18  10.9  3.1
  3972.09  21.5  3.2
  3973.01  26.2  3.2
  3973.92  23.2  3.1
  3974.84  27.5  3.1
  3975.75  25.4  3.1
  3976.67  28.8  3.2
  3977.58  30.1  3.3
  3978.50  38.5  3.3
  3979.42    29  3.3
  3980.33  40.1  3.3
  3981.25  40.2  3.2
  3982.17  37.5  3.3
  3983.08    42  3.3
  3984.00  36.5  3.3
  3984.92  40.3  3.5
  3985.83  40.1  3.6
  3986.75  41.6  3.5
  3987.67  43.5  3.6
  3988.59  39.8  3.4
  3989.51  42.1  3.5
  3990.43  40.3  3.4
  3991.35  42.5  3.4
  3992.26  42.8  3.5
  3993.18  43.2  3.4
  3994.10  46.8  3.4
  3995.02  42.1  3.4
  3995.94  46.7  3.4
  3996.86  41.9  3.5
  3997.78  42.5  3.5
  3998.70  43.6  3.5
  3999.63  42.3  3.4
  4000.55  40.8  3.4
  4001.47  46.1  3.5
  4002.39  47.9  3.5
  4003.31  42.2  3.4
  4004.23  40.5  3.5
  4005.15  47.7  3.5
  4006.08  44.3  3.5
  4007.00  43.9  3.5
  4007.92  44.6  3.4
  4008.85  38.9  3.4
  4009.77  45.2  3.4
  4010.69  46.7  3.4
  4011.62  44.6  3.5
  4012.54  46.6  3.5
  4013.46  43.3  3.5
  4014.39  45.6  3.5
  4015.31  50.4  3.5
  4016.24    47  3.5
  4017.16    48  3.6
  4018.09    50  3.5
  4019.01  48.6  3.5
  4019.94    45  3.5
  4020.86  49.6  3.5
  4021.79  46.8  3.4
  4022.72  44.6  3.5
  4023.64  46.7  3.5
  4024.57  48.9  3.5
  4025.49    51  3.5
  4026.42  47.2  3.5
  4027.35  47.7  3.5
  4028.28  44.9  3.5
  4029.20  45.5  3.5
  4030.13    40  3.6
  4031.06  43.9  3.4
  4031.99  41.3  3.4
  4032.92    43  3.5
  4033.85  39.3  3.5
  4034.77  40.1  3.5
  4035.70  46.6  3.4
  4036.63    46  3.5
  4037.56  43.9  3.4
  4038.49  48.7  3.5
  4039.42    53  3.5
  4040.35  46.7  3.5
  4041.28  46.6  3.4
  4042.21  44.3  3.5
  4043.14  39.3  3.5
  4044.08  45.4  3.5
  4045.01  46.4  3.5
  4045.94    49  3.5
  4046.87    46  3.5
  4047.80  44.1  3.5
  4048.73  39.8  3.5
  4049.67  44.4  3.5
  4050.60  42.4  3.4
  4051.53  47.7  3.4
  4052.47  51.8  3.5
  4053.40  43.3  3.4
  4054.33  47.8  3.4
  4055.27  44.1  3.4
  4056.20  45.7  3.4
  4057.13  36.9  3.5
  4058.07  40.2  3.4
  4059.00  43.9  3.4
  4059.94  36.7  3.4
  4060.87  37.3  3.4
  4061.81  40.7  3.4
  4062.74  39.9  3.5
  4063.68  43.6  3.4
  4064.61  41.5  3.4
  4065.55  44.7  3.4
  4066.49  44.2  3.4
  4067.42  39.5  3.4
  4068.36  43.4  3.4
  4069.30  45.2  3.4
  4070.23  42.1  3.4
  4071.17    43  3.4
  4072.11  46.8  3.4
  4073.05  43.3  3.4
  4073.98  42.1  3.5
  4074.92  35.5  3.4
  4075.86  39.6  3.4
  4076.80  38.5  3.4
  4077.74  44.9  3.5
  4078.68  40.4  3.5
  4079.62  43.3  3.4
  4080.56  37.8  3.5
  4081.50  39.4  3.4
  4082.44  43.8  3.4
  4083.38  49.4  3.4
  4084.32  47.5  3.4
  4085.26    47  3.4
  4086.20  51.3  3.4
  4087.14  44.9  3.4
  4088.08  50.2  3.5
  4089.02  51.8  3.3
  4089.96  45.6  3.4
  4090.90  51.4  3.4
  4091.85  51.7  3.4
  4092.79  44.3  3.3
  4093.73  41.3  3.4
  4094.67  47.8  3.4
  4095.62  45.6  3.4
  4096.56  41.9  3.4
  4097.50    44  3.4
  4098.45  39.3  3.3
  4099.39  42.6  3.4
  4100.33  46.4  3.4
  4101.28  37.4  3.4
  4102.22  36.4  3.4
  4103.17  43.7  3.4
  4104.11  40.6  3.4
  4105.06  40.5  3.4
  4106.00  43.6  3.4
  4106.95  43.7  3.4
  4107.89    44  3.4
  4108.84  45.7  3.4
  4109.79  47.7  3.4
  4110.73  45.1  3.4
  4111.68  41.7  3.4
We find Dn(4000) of 1.94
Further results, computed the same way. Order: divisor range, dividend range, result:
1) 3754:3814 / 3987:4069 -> 1.88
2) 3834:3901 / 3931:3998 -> 1.35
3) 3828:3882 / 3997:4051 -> 2.40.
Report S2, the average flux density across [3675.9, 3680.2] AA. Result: 27.3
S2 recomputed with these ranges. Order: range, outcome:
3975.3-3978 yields 28.1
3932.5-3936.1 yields 15.6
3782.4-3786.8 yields 31.1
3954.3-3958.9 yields 31.5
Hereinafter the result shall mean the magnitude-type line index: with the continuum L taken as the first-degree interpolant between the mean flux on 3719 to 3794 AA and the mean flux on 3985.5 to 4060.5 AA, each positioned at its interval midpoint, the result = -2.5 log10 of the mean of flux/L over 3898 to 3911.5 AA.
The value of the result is 0.194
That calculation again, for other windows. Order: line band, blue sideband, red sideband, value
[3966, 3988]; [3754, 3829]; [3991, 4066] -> 0.346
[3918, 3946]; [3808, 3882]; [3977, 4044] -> 0.466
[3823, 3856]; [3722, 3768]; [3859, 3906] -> 0.267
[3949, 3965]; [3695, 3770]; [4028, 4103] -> 0.276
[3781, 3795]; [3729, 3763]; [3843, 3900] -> -0.244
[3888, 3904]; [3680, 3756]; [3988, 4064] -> 0.252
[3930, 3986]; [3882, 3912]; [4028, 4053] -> 0.344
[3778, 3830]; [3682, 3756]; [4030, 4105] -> 0.187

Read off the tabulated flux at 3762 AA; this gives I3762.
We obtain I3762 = 23.5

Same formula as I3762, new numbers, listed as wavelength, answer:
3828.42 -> 14.3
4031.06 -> 43.9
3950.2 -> 32.6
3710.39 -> 27.6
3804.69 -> 18.9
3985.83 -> 40.1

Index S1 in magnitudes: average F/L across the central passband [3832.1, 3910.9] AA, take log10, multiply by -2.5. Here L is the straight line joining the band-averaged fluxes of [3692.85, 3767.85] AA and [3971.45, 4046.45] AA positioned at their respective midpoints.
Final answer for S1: 0.399 mag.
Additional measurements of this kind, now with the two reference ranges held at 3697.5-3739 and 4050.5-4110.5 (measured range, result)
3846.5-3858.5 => 0.41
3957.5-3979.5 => 0.49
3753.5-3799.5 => 0.04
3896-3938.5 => 0.31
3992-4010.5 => -0.11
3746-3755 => 0.18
